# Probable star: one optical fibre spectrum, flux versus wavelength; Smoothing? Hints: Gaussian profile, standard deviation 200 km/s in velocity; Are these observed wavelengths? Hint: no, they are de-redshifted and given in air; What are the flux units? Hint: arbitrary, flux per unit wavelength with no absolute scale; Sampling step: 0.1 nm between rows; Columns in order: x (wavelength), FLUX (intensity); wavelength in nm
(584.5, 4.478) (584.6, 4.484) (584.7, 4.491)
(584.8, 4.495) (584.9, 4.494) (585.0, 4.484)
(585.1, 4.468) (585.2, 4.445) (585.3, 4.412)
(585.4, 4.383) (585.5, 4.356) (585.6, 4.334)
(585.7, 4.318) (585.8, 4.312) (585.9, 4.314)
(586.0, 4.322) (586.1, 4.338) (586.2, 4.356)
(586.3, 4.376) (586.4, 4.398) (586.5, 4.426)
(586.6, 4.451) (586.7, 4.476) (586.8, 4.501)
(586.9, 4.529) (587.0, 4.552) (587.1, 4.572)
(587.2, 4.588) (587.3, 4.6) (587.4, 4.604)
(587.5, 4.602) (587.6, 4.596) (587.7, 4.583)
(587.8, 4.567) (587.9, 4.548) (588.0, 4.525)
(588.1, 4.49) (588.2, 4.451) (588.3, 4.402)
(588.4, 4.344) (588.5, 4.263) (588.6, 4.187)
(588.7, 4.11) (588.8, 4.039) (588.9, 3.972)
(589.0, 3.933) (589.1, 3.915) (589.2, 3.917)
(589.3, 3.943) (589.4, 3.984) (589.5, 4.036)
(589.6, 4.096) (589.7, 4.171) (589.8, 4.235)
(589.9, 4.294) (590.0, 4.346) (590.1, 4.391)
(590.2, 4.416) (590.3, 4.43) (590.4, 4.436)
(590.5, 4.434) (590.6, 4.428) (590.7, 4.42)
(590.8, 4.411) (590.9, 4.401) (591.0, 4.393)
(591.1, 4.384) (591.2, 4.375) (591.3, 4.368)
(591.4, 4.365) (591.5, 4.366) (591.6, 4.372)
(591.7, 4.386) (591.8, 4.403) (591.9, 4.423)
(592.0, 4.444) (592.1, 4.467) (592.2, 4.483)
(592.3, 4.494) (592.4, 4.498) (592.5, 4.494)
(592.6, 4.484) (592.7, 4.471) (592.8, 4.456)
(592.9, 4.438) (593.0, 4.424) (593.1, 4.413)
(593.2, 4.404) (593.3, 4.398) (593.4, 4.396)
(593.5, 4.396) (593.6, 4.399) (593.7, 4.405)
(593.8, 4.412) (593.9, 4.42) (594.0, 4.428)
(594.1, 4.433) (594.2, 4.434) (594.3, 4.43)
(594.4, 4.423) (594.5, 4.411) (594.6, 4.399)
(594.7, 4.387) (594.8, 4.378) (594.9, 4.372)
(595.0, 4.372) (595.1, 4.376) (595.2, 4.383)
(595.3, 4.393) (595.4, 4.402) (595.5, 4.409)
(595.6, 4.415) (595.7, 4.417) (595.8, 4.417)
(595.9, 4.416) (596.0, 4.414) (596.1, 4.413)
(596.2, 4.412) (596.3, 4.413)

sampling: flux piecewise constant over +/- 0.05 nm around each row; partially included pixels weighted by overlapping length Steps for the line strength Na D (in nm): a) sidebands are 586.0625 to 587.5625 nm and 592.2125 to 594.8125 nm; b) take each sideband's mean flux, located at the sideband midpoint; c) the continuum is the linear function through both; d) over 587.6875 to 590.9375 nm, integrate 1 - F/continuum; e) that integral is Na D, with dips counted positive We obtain 0.14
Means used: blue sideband 4.49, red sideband 4.43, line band 4.27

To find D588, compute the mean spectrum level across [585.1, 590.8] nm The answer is 4.35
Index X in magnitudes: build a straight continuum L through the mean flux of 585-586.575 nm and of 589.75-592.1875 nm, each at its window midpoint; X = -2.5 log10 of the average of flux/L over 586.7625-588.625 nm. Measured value -0.030 mag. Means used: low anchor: 4.38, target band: 4.5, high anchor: 4.39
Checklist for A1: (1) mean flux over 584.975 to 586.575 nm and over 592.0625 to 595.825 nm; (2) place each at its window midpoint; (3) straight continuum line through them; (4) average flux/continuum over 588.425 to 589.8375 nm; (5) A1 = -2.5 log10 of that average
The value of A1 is 0.09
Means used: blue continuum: 4.38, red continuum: 4.42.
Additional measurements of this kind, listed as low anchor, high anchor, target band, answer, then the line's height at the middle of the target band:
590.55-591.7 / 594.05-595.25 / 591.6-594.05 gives -0.01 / 4.39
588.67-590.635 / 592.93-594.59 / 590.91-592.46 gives -0.03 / 4.29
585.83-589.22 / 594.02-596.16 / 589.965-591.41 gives 0.00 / 4.39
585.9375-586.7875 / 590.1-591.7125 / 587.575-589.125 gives 0.02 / 4.4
